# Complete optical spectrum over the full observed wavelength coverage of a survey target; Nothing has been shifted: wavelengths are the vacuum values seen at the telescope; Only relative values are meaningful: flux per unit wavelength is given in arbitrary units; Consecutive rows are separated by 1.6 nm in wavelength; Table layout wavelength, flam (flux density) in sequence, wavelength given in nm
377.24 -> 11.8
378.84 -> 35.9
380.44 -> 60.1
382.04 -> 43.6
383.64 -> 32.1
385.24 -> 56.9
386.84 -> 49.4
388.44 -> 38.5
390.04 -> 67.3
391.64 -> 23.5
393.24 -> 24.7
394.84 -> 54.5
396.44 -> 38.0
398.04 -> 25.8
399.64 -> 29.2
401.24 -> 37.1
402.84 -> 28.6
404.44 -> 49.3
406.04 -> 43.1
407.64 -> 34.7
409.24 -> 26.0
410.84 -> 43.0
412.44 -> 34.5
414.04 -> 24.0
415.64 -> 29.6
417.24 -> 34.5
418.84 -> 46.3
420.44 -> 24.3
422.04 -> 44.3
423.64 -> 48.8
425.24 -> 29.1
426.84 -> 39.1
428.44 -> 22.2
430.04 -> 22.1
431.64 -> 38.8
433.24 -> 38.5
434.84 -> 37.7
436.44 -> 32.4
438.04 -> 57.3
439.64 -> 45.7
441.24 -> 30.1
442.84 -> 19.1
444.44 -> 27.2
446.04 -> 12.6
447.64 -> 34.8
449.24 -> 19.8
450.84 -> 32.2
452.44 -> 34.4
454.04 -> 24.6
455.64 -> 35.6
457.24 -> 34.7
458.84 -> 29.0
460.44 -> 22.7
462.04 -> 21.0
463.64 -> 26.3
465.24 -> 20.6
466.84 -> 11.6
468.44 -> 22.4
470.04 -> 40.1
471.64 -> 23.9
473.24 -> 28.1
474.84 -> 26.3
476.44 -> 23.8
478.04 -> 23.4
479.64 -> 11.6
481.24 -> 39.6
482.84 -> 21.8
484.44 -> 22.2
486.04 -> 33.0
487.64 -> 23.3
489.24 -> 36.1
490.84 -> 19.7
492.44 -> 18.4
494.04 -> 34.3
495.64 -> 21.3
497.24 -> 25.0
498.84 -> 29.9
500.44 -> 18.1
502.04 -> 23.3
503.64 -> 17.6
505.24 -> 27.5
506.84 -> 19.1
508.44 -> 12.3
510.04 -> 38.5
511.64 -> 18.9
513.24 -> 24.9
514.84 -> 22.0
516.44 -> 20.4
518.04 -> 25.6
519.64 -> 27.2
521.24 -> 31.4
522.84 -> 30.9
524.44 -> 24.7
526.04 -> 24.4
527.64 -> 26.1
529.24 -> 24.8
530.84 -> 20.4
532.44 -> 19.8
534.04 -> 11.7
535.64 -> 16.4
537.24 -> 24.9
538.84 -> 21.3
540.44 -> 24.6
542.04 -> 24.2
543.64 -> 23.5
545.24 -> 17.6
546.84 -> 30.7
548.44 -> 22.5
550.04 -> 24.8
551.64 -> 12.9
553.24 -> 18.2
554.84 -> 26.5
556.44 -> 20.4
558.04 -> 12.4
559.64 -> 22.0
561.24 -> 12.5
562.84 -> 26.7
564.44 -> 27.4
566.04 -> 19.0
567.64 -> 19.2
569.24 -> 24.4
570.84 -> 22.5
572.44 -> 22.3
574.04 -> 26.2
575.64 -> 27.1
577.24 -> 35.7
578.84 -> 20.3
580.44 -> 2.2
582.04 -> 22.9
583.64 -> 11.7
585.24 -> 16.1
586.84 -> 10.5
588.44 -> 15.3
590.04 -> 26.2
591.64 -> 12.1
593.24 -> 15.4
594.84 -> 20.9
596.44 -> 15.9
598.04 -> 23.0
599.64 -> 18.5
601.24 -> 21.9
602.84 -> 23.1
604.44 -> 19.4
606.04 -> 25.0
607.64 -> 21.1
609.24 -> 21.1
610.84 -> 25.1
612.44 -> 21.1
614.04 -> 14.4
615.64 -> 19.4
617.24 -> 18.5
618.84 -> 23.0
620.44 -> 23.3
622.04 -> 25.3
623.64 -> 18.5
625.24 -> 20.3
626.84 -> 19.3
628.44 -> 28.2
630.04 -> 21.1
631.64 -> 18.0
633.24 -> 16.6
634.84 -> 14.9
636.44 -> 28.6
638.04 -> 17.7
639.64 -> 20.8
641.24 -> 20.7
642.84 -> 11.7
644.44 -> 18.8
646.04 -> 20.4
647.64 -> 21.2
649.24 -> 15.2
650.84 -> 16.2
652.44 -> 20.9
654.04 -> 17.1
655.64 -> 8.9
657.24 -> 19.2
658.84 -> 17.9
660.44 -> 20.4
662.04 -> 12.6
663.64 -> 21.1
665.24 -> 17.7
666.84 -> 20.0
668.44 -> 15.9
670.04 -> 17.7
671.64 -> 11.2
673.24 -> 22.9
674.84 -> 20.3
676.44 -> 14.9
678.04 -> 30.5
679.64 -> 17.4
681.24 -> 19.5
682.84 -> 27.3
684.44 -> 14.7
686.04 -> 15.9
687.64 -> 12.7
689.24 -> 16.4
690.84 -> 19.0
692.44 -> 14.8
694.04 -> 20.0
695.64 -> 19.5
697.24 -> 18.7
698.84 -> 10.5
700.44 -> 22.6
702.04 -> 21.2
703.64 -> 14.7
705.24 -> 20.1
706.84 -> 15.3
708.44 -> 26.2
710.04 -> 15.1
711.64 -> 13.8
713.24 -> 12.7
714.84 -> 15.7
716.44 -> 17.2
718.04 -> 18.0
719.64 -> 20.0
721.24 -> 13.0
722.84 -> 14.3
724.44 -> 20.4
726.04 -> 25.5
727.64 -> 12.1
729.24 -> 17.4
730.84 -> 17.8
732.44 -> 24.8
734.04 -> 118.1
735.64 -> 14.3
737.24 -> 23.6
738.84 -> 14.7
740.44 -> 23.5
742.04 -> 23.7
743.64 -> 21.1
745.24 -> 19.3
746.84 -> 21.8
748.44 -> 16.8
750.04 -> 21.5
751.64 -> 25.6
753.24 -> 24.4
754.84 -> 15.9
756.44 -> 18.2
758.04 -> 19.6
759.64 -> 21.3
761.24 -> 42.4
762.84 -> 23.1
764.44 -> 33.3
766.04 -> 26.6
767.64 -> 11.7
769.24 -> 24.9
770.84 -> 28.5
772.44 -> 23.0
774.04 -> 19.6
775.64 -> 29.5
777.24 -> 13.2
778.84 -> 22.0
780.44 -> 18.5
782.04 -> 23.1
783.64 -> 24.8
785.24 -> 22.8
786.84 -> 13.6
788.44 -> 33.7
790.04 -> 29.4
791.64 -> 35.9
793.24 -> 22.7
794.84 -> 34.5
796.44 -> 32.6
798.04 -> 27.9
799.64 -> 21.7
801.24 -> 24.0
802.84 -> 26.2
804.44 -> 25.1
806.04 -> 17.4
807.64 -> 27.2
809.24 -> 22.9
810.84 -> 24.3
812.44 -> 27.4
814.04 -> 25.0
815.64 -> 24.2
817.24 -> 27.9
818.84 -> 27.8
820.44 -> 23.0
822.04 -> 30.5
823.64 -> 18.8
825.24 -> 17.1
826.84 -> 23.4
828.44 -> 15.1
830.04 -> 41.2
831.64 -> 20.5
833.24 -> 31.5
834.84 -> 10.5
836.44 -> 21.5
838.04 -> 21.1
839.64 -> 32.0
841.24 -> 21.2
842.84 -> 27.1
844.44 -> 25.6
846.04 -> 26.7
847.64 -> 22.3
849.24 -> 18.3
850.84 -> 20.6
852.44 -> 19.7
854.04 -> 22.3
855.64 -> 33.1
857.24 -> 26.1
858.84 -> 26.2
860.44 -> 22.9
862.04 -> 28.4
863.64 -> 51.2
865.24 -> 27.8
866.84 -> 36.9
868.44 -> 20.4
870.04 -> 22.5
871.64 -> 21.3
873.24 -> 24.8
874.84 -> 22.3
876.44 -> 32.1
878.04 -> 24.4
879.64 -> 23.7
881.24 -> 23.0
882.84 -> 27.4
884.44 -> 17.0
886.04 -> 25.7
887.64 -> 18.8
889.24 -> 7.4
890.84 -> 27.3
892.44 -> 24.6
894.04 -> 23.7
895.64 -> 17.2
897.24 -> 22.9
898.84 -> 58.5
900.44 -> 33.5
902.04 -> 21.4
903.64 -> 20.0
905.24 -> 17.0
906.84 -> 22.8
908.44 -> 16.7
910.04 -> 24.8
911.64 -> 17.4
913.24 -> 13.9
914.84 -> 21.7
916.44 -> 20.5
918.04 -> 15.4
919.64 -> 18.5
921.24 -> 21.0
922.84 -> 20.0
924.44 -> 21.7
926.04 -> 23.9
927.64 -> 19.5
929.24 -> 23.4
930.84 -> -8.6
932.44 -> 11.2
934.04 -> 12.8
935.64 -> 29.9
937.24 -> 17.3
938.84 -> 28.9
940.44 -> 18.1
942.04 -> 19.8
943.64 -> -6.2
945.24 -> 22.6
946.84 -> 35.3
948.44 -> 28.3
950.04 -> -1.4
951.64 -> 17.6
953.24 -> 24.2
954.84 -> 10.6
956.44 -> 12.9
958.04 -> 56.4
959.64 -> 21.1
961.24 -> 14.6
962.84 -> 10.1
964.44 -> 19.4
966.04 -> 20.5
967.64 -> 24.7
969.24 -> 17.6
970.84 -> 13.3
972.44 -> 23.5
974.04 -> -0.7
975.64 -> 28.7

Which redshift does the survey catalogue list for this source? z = 0.969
